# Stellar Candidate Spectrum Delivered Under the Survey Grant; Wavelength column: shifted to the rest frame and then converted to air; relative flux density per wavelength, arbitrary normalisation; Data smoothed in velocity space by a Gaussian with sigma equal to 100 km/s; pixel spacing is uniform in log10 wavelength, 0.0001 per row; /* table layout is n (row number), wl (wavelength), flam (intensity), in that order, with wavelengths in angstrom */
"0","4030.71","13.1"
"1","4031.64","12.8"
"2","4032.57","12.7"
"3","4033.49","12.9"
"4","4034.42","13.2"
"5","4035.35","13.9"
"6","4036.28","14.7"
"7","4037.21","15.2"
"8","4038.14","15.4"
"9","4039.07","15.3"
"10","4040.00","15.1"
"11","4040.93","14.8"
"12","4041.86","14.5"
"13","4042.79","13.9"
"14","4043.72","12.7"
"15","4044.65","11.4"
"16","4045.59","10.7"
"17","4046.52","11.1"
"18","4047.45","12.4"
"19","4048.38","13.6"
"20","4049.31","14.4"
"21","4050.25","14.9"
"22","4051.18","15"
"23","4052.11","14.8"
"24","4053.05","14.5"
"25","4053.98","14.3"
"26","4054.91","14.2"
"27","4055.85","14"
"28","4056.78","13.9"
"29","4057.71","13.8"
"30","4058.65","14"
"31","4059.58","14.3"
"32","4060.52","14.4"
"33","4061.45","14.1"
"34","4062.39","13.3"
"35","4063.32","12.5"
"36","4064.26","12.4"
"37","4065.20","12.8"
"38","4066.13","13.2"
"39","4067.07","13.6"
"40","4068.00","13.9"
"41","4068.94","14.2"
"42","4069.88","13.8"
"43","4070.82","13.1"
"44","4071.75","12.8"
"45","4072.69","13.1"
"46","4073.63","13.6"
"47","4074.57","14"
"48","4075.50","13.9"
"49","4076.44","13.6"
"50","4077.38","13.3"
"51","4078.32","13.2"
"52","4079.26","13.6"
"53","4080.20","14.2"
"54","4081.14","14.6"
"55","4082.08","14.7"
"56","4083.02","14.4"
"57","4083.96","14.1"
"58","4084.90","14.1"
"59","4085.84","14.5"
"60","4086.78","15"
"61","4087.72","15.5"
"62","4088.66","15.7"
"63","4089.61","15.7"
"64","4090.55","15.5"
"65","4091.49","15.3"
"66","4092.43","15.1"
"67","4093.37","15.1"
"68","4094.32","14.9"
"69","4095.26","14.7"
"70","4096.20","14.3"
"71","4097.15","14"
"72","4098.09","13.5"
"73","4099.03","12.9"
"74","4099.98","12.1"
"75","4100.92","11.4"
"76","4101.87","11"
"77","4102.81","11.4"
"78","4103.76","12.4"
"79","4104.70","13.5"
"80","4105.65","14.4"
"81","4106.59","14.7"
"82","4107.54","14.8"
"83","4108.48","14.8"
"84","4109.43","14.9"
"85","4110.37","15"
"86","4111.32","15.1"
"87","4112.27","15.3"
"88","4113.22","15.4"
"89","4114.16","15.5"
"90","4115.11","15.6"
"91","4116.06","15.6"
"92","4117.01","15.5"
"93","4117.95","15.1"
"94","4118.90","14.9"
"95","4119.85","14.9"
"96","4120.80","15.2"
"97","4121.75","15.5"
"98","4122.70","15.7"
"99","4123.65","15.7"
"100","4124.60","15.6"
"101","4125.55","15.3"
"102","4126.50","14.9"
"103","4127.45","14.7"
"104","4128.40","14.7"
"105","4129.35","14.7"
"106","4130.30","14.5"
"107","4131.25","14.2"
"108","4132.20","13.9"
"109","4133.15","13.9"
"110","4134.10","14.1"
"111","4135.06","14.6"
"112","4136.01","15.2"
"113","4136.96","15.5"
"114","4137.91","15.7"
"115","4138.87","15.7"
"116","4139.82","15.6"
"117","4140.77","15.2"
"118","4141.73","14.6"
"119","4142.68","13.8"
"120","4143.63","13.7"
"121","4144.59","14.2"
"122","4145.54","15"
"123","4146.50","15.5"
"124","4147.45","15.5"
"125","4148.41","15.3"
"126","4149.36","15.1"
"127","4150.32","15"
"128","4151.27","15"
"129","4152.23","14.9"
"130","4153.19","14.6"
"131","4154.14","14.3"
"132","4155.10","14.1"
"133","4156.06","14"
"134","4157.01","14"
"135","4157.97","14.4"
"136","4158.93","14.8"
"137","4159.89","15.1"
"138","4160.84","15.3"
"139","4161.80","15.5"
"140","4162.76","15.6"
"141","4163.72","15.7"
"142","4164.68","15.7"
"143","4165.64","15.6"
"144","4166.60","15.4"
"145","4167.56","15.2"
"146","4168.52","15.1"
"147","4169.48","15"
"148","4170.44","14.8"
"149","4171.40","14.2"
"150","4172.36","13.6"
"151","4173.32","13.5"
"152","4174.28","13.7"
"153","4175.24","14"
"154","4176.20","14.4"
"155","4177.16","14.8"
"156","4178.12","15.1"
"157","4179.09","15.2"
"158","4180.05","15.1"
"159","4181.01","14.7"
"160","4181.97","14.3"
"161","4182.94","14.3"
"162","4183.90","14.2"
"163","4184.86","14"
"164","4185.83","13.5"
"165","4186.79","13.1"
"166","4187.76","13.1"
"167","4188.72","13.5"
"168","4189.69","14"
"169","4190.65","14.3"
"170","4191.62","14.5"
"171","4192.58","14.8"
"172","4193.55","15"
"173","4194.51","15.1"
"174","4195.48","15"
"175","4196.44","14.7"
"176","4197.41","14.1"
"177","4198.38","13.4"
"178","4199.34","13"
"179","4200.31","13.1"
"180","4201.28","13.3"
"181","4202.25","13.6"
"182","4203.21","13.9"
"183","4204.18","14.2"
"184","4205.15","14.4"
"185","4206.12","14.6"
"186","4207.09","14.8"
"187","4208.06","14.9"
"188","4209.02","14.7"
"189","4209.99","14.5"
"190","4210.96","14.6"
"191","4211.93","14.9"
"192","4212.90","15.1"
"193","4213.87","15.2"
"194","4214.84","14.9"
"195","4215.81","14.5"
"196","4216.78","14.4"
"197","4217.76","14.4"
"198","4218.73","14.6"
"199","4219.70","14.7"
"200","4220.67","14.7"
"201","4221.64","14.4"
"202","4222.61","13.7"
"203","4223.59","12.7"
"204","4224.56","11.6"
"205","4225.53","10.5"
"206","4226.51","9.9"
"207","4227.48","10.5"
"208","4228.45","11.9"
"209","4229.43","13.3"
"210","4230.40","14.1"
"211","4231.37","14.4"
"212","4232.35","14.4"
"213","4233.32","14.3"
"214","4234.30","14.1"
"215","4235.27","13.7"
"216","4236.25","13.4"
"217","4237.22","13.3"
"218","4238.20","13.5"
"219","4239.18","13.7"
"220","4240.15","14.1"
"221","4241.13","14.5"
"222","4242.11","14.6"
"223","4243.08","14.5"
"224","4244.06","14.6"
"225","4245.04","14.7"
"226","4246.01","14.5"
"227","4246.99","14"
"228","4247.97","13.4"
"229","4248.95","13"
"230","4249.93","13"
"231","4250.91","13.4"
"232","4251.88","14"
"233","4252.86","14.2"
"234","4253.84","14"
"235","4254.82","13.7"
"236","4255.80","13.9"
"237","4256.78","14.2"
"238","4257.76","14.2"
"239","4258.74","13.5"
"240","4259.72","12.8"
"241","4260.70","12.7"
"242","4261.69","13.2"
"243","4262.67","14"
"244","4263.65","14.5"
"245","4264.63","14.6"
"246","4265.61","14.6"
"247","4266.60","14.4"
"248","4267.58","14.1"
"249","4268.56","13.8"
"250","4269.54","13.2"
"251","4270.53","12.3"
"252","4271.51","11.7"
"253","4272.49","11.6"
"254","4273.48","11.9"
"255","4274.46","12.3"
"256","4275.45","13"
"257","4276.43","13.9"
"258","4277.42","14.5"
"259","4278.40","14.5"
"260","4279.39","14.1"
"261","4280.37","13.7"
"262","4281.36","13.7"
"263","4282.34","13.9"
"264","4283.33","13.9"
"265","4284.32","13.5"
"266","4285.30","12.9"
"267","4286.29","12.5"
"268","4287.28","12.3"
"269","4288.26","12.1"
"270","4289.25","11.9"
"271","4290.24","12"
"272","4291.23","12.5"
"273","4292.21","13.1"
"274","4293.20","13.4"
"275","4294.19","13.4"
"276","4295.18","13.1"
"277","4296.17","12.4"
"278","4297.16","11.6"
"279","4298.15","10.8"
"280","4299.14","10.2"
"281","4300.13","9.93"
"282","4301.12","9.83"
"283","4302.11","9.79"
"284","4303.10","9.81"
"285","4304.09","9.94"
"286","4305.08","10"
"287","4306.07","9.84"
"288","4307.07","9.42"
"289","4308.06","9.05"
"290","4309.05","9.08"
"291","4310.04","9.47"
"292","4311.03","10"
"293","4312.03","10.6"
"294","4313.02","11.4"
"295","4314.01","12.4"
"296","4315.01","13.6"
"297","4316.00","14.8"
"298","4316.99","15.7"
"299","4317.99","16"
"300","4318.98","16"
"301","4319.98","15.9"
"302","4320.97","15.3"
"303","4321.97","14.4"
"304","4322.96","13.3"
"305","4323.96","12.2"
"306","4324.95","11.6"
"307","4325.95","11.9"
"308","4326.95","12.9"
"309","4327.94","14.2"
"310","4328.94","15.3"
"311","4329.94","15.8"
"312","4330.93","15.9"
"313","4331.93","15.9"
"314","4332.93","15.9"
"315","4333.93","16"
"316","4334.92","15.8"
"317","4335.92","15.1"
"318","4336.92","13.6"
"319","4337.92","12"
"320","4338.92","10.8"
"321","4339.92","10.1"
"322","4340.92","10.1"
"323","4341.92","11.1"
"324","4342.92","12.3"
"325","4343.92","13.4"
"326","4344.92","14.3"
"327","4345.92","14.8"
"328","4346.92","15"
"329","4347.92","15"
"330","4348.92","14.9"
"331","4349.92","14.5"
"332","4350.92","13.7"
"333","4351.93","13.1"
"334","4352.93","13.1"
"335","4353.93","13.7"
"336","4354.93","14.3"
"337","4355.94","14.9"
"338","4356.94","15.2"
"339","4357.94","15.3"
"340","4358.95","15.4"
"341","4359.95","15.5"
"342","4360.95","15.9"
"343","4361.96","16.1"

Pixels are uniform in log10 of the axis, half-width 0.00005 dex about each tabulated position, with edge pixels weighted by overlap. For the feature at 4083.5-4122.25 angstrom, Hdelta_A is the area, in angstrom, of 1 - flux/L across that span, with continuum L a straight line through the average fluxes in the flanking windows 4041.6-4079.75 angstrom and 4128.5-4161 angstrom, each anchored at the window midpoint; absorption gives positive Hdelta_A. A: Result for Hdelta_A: -1.0 angstrom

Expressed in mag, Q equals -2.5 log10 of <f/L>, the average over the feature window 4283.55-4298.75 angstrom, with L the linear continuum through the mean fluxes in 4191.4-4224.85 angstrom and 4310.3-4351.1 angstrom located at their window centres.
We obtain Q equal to 0.12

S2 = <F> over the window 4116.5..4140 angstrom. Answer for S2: 15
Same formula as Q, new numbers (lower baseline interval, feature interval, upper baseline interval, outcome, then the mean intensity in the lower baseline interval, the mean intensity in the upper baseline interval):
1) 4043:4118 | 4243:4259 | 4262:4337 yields -0.060 mag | 14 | 12.9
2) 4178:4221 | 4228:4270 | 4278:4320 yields -0.050 mag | 14.3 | 12.1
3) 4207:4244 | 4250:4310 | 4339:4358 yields 0.093 mag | 13.8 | 13.5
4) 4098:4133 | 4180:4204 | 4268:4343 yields -0.024 mag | 14.4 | 12.7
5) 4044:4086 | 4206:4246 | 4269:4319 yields -0.106 mag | 13.6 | 12.2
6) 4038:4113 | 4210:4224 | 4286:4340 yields -0.106 mag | 13.9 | 12.6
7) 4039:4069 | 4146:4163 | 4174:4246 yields -0.074 mag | 13.7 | 14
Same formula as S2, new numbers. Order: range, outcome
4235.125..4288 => 13.6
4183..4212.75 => 14.2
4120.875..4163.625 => 14.9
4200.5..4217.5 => 14.5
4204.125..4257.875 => 13.9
